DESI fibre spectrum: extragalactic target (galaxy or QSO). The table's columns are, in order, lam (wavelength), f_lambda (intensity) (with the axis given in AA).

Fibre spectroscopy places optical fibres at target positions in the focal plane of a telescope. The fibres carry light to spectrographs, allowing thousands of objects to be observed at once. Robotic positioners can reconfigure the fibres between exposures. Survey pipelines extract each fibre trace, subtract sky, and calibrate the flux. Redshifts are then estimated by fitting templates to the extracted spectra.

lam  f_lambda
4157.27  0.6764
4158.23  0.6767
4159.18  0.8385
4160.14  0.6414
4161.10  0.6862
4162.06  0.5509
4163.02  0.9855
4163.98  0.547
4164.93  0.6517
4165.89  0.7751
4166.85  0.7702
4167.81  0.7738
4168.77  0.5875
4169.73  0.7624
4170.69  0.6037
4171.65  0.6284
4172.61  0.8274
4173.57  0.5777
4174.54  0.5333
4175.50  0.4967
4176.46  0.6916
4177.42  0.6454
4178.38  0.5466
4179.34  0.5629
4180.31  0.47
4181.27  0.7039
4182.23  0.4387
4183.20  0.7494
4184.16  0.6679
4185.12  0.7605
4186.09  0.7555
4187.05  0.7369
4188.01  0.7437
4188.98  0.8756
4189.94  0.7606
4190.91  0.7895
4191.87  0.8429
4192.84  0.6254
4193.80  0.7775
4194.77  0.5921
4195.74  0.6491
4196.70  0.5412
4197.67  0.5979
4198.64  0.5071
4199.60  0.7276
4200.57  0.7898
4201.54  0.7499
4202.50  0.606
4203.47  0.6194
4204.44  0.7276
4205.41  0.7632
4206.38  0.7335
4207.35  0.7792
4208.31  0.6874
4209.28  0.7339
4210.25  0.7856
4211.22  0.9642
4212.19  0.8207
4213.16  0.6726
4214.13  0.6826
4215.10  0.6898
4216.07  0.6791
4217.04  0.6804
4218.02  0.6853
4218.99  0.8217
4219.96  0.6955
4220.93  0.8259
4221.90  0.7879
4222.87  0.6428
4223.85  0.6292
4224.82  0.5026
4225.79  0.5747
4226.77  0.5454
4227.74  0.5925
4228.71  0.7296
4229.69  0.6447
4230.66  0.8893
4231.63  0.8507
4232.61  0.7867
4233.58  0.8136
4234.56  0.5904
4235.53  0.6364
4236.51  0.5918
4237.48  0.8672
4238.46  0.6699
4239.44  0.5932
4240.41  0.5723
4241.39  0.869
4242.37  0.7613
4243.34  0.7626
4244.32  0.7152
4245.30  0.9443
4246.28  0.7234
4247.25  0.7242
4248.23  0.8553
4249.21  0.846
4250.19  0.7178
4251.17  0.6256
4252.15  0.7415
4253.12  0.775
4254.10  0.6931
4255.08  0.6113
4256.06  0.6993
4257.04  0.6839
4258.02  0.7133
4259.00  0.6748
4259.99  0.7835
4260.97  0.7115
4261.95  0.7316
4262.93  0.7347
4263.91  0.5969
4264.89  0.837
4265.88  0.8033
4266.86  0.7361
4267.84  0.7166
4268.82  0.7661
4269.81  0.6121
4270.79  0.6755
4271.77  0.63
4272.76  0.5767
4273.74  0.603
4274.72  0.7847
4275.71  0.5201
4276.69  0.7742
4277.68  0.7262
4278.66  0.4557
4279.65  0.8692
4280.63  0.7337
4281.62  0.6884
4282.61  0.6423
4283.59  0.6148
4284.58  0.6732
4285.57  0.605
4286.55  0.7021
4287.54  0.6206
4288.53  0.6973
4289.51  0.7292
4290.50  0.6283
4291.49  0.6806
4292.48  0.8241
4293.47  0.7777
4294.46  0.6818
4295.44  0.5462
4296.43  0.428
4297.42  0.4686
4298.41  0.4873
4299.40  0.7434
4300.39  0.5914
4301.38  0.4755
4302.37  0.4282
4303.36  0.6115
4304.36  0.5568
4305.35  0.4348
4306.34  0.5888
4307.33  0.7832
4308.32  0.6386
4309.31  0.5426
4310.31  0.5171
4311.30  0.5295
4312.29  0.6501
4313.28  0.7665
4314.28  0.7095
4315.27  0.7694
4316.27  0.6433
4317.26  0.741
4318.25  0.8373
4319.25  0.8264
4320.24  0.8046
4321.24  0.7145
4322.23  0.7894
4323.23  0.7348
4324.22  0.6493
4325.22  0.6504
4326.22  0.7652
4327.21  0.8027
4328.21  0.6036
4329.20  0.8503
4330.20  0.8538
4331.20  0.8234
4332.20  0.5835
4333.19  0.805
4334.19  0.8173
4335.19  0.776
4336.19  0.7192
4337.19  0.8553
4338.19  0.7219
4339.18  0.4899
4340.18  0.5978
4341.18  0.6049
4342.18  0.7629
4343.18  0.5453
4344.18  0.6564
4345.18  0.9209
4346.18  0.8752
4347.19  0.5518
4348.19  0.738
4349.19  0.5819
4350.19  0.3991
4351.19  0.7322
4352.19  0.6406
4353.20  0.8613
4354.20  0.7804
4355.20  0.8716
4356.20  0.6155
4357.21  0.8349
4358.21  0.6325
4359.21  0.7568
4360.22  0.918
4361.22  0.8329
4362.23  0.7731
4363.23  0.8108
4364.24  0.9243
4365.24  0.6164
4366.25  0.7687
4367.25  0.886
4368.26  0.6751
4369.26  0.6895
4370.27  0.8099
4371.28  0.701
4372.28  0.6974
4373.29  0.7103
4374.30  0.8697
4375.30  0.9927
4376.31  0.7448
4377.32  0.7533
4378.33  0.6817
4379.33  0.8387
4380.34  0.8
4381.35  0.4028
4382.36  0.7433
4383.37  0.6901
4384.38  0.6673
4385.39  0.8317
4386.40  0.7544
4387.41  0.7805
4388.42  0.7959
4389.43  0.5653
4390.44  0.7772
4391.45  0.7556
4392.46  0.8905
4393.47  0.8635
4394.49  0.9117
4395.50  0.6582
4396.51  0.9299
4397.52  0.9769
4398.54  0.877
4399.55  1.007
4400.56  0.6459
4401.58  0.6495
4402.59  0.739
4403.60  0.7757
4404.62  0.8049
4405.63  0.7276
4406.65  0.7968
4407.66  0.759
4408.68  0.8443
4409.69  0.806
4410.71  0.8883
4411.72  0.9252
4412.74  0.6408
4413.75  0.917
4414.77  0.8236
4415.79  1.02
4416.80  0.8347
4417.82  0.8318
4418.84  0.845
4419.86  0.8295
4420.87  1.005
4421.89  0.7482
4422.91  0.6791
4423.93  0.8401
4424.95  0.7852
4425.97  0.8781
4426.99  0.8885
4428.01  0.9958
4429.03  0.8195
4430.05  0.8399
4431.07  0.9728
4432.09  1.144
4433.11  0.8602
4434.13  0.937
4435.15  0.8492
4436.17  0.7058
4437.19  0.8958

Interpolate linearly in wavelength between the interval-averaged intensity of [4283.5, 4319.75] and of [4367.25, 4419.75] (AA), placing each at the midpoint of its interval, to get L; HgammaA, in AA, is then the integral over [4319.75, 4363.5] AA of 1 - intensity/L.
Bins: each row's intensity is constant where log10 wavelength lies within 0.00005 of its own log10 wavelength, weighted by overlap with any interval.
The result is -1.7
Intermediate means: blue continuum 0.637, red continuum 0.788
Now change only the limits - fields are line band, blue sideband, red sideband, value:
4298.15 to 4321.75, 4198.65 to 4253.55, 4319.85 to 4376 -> 2.9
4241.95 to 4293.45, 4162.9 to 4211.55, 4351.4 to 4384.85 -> 0.8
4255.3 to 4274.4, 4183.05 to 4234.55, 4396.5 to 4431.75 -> 1.2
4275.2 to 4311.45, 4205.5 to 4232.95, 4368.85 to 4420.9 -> 6.1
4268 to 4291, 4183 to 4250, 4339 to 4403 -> 2.0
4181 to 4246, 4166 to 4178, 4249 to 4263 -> -2.3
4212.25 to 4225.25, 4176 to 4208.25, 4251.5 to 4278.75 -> -0.2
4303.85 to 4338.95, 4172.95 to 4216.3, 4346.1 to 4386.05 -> 0.9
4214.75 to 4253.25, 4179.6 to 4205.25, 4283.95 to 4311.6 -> -3.7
